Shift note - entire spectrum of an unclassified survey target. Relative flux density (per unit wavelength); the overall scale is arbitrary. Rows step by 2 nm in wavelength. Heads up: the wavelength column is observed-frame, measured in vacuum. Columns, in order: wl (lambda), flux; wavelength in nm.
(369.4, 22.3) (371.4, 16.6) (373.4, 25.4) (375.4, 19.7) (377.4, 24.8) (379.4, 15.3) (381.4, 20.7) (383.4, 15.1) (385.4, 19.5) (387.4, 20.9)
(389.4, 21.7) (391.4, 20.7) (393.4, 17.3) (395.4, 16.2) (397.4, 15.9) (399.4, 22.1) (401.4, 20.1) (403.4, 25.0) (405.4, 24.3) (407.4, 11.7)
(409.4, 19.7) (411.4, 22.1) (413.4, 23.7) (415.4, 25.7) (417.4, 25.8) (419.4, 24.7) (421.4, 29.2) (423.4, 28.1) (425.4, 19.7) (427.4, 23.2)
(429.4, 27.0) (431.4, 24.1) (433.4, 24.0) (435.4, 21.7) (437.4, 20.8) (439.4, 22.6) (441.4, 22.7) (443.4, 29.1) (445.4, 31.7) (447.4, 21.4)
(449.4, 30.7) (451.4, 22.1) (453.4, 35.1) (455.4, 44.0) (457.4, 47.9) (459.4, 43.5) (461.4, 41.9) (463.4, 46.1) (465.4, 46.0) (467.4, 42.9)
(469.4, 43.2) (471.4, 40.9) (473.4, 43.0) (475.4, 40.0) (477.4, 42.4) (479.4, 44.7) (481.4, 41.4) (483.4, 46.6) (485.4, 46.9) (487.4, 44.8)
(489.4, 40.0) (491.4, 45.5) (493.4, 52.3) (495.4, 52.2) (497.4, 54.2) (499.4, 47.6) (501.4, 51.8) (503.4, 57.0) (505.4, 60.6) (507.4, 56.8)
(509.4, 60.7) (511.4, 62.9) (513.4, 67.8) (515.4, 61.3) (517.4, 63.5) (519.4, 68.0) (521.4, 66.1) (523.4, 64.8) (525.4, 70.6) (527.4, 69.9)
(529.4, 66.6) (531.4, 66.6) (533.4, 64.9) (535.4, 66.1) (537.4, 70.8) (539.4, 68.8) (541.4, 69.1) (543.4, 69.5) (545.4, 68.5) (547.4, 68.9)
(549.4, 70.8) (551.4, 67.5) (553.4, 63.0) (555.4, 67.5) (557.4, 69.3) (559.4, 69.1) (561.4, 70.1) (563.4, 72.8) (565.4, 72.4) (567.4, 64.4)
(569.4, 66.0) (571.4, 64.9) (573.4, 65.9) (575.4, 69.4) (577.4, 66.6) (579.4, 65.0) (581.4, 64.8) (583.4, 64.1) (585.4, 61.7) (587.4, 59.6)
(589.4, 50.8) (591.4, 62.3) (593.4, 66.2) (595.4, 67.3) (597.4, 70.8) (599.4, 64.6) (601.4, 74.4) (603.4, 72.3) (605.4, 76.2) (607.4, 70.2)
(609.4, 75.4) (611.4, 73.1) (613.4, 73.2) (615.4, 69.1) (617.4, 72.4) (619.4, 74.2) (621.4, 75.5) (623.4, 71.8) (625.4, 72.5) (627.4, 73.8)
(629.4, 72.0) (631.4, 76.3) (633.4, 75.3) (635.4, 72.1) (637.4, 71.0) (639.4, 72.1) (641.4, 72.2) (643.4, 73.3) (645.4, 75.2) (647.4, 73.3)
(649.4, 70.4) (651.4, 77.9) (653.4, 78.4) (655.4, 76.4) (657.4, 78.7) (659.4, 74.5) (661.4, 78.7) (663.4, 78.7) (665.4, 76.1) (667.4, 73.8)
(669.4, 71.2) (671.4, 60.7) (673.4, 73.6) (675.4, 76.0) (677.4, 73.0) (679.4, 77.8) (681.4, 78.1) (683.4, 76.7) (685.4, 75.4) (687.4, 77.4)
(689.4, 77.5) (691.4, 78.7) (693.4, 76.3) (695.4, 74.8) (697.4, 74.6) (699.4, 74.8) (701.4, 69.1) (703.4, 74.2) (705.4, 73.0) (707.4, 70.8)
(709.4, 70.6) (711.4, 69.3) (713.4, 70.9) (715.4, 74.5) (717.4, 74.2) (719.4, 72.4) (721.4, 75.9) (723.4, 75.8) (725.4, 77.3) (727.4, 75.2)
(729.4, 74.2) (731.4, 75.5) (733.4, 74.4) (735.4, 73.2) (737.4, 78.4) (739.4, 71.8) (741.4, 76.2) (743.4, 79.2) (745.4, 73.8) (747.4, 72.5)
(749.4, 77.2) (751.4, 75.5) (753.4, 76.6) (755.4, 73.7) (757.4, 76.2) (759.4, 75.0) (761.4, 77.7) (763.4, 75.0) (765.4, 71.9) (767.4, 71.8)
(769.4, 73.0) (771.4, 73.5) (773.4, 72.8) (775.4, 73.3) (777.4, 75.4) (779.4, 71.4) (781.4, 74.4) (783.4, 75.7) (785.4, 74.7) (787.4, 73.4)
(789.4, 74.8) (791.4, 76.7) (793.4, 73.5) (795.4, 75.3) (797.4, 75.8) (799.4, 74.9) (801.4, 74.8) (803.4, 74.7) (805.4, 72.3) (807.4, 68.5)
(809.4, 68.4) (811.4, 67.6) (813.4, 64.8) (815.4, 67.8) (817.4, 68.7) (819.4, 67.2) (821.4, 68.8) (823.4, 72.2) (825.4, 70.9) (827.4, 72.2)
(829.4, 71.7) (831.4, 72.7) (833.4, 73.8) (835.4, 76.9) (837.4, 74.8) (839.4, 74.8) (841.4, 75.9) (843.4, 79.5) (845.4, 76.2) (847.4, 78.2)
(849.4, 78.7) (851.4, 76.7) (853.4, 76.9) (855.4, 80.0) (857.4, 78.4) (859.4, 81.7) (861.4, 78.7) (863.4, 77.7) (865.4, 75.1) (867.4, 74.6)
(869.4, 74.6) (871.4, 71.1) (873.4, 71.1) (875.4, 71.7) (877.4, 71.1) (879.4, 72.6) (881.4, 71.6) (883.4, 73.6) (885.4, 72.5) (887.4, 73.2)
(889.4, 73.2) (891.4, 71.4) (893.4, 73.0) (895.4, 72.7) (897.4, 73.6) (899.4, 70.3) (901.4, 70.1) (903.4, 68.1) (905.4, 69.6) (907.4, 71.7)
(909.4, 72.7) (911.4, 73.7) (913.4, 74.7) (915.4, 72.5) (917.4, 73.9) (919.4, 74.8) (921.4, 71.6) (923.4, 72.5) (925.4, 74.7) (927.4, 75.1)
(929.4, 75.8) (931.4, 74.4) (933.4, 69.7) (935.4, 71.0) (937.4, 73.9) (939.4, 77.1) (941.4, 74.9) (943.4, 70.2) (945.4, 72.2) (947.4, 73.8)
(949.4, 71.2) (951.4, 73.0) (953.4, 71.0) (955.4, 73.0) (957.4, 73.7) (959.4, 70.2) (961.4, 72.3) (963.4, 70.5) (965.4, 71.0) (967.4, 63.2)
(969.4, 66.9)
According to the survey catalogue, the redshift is 0.14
